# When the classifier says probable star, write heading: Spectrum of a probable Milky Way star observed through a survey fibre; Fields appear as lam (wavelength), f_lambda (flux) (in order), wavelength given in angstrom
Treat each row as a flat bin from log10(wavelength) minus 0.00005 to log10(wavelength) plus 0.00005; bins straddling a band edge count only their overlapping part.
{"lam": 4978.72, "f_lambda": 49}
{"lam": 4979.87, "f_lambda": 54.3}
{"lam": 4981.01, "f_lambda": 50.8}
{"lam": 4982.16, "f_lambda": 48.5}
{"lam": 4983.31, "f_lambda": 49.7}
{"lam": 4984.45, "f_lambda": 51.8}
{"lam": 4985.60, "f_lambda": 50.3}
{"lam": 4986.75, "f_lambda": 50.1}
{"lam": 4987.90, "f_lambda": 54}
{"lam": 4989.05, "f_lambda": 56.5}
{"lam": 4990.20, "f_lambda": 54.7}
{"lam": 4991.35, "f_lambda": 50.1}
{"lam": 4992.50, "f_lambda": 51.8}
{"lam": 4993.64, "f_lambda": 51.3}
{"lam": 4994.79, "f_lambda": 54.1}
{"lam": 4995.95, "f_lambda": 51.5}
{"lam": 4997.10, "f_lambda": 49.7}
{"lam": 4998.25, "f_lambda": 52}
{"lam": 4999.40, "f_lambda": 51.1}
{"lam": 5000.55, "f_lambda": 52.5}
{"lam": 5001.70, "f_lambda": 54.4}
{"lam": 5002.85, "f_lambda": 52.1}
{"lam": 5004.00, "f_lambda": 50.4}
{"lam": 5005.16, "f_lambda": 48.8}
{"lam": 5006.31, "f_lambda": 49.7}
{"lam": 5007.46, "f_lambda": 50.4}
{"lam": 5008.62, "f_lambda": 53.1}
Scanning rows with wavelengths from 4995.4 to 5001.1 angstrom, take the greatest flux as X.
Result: 52.5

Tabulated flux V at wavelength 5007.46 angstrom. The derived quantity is 50.4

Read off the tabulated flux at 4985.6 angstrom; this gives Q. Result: 50.3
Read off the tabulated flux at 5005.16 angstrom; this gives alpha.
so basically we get 48.8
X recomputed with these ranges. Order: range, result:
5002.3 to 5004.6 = 52.1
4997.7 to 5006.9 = 54.4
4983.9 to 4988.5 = 54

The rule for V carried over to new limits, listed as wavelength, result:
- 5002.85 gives 52.1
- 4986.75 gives 50.1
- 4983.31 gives 49.7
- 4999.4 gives 51.1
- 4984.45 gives 51.8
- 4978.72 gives 49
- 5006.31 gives 49.7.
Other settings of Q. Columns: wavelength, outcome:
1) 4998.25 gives 52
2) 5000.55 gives 52.5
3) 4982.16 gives 48.5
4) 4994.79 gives 54.1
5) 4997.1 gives 49.7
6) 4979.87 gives 54.3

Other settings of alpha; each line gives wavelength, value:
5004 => 50.4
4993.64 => 51.3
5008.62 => 53.1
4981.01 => 50.8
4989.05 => 56.5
